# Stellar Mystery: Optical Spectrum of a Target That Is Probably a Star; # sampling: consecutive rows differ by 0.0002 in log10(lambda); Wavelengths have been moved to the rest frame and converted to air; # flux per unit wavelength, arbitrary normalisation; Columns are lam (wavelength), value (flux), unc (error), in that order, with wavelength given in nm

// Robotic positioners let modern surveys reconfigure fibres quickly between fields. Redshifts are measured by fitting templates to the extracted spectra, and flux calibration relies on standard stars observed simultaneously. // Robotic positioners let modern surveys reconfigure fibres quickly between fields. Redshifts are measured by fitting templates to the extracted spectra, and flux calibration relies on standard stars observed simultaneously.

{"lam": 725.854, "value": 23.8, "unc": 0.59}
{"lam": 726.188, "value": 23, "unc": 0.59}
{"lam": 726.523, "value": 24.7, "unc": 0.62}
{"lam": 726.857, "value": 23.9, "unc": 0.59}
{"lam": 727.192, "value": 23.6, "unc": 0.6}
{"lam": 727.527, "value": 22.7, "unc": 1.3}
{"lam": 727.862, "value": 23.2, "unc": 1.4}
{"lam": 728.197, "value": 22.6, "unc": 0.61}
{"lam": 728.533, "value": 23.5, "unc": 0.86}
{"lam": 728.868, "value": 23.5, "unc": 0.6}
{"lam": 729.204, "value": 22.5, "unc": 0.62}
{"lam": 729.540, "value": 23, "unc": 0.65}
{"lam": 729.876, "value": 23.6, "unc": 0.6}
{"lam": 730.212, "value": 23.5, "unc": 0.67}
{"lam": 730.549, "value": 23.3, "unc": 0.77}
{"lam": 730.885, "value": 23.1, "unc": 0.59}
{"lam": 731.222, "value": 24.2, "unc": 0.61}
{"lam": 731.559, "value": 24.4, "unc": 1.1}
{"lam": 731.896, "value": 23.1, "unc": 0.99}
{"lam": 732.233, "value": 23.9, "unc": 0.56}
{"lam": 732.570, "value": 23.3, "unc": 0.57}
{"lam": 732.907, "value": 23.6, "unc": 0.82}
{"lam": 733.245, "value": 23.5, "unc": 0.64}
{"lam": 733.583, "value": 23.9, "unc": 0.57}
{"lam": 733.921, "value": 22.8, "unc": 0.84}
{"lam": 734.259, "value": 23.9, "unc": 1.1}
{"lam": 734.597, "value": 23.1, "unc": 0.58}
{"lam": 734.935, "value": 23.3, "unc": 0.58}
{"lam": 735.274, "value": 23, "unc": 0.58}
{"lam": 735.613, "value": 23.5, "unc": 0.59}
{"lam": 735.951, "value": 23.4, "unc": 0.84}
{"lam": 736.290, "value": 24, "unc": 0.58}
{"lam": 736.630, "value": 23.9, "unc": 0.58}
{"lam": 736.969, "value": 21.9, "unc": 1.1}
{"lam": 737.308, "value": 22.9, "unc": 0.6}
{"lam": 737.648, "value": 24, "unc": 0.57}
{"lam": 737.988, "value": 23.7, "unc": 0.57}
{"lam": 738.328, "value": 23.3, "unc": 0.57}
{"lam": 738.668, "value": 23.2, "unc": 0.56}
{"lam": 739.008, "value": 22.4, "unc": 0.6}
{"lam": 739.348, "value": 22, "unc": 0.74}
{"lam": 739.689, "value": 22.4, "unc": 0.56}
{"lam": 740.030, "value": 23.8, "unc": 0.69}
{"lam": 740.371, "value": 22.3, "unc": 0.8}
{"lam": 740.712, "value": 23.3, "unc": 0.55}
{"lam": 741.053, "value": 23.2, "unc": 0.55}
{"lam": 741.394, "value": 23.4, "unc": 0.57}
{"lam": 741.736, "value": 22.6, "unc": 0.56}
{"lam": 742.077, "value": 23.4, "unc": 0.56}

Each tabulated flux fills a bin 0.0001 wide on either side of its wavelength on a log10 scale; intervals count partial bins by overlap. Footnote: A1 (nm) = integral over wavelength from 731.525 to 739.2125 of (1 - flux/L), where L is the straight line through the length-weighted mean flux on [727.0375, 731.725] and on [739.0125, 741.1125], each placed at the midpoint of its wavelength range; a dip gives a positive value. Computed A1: -0.12 nm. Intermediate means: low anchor 23.3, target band 23.4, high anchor 22.8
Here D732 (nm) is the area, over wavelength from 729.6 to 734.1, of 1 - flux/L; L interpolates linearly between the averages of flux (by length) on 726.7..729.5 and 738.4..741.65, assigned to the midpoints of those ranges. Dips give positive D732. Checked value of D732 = -0.09 nm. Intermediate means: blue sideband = 23.2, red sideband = 22.9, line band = 23.5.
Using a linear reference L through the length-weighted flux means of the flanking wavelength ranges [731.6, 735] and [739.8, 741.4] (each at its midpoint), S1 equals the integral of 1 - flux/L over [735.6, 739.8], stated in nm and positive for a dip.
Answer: 0.03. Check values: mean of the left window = 23.5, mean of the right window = 23.2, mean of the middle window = 23.1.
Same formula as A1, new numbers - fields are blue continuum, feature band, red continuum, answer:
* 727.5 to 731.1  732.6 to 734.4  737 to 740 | -0.034 nm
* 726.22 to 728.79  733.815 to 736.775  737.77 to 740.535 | -0.047 nm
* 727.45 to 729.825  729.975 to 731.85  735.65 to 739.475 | -0.047 nm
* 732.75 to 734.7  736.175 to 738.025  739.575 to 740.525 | -0.017 nm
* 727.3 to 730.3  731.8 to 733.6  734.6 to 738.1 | -0.023 nm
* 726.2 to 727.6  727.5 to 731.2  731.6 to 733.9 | 0.070 nm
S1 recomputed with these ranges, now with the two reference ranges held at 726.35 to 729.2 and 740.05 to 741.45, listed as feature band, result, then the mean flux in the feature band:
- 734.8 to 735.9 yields 0.00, 23.3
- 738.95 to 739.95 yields 0.03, 22.4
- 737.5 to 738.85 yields -0.02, 23.5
